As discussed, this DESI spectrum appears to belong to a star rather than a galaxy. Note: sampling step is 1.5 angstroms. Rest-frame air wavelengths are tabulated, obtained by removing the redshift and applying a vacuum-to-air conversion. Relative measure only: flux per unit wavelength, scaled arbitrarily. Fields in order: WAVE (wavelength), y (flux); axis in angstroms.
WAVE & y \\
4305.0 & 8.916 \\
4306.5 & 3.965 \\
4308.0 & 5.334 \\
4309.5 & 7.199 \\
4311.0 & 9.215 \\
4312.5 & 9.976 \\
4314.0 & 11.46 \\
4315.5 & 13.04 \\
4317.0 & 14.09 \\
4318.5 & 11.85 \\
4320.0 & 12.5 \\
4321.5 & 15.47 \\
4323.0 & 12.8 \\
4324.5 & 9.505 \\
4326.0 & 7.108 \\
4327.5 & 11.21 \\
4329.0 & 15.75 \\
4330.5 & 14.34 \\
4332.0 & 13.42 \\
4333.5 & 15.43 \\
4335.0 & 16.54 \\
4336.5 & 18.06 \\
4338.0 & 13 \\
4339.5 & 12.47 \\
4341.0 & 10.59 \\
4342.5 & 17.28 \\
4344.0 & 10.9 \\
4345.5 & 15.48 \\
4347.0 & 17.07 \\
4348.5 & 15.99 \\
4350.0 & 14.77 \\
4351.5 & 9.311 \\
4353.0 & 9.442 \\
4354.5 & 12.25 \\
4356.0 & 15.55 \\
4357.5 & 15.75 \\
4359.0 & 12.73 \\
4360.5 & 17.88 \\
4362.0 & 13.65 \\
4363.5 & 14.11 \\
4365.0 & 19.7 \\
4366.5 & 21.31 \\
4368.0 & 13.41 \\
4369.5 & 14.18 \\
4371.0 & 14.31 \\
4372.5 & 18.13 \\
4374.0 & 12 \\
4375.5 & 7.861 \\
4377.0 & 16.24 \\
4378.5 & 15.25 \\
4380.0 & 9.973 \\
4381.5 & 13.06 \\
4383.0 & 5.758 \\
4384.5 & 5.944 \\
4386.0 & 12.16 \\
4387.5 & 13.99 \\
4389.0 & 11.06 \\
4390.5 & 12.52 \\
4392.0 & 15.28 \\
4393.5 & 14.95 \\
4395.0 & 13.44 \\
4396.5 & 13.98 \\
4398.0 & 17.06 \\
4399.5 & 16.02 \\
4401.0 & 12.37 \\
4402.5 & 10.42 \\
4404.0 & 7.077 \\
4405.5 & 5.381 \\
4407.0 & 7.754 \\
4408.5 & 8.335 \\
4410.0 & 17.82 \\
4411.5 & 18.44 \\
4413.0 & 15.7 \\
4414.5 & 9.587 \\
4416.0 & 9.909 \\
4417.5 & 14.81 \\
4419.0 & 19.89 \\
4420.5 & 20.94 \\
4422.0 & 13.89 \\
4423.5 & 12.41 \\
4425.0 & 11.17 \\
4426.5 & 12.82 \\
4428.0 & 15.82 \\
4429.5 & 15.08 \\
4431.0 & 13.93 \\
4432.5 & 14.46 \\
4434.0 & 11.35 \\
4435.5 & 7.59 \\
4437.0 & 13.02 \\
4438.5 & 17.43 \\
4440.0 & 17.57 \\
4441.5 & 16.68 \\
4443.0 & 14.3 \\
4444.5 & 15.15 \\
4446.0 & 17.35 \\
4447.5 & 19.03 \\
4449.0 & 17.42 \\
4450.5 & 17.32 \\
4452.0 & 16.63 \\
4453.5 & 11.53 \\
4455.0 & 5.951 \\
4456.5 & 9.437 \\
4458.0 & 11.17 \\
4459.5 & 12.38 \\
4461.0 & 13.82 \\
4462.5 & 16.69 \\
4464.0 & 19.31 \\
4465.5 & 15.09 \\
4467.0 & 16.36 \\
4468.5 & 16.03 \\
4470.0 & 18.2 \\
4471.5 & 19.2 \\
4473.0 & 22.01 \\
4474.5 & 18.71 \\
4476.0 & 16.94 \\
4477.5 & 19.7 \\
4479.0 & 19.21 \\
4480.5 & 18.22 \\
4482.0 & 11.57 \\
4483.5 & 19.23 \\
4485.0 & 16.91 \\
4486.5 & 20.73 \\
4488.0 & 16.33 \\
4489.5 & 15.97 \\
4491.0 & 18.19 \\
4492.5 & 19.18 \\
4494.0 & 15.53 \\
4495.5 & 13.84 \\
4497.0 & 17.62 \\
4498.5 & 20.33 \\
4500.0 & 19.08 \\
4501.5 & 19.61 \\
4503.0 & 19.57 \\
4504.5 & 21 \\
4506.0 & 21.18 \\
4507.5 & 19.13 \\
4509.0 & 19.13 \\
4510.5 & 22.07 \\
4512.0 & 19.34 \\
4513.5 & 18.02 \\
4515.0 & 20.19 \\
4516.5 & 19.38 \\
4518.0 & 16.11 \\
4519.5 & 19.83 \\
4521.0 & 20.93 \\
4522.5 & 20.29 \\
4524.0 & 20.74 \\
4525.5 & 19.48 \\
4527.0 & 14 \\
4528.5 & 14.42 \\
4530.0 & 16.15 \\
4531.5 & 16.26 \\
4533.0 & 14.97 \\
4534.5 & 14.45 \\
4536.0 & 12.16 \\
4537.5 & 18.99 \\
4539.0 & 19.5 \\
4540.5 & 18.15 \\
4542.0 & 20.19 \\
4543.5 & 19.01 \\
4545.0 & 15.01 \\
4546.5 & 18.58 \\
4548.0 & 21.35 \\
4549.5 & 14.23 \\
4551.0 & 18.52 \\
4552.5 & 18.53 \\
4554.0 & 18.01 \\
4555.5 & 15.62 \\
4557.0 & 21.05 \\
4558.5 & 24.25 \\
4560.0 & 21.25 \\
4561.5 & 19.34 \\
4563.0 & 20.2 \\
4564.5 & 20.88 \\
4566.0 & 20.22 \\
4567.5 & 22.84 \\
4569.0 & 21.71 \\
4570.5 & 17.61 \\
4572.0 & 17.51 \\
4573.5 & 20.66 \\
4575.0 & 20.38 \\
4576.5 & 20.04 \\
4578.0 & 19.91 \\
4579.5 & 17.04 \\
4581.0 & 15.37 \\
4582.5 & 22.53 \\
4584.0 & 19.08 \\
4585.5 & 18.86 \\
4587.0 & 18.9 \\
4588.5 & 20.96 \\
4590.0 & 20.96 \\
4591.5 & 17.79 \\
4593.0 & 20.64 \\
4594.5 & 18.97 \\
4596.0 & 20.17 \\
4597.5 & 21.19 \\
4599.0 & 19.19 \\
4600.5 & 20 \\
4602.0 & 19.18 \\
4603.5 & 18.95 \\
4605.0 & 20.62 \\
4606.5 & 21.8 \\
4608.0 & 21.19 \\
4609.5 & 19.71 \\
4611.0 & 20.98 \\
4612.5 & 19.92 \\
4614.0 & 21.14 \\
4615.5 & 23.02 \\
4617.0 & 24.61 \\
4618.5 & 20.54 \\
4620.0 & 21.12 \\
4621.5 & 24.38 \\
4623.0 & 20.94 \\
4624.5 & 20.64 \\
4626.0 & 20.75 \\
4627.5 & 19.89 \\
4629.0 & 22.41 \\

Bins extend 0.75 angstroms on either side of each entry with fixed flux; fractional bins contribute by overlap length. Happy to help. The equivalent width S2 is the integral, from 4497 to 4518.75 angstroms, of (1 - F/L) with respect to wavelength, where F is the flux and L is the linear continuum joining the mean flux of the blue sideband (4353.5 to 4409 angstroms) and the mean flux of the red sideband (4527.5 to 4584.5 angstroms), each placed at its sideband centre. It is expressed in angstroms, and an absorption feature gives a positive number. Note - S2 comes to -3.2 angstroms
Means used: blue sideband 13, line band 19.5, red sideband 18.6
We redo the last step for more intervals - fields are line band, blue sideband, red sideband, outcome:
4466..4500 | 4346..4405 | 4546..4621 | -1.87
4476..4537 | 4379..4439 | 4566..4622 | -4.80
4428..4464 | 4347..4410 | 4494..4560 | 2.72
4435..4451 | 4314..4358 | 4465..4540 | 0.57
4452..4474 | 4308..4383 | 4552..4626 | 2.38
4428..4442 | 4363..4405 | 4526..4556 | 0.25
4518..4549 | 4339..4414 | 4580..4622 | 1.00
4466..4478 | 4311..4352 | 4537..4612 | -0.99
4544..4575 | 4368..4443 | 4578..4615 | -1.41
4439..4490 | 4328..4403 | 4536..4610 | 0.88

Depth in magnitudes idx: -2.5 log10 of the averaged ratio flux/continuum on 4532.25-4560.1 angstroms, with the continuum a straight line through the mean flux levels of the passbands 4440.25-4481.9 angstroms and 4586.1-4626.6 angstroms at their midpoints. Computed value 0.04 mag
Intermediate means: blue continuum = 16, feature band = 18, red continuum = 20.7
